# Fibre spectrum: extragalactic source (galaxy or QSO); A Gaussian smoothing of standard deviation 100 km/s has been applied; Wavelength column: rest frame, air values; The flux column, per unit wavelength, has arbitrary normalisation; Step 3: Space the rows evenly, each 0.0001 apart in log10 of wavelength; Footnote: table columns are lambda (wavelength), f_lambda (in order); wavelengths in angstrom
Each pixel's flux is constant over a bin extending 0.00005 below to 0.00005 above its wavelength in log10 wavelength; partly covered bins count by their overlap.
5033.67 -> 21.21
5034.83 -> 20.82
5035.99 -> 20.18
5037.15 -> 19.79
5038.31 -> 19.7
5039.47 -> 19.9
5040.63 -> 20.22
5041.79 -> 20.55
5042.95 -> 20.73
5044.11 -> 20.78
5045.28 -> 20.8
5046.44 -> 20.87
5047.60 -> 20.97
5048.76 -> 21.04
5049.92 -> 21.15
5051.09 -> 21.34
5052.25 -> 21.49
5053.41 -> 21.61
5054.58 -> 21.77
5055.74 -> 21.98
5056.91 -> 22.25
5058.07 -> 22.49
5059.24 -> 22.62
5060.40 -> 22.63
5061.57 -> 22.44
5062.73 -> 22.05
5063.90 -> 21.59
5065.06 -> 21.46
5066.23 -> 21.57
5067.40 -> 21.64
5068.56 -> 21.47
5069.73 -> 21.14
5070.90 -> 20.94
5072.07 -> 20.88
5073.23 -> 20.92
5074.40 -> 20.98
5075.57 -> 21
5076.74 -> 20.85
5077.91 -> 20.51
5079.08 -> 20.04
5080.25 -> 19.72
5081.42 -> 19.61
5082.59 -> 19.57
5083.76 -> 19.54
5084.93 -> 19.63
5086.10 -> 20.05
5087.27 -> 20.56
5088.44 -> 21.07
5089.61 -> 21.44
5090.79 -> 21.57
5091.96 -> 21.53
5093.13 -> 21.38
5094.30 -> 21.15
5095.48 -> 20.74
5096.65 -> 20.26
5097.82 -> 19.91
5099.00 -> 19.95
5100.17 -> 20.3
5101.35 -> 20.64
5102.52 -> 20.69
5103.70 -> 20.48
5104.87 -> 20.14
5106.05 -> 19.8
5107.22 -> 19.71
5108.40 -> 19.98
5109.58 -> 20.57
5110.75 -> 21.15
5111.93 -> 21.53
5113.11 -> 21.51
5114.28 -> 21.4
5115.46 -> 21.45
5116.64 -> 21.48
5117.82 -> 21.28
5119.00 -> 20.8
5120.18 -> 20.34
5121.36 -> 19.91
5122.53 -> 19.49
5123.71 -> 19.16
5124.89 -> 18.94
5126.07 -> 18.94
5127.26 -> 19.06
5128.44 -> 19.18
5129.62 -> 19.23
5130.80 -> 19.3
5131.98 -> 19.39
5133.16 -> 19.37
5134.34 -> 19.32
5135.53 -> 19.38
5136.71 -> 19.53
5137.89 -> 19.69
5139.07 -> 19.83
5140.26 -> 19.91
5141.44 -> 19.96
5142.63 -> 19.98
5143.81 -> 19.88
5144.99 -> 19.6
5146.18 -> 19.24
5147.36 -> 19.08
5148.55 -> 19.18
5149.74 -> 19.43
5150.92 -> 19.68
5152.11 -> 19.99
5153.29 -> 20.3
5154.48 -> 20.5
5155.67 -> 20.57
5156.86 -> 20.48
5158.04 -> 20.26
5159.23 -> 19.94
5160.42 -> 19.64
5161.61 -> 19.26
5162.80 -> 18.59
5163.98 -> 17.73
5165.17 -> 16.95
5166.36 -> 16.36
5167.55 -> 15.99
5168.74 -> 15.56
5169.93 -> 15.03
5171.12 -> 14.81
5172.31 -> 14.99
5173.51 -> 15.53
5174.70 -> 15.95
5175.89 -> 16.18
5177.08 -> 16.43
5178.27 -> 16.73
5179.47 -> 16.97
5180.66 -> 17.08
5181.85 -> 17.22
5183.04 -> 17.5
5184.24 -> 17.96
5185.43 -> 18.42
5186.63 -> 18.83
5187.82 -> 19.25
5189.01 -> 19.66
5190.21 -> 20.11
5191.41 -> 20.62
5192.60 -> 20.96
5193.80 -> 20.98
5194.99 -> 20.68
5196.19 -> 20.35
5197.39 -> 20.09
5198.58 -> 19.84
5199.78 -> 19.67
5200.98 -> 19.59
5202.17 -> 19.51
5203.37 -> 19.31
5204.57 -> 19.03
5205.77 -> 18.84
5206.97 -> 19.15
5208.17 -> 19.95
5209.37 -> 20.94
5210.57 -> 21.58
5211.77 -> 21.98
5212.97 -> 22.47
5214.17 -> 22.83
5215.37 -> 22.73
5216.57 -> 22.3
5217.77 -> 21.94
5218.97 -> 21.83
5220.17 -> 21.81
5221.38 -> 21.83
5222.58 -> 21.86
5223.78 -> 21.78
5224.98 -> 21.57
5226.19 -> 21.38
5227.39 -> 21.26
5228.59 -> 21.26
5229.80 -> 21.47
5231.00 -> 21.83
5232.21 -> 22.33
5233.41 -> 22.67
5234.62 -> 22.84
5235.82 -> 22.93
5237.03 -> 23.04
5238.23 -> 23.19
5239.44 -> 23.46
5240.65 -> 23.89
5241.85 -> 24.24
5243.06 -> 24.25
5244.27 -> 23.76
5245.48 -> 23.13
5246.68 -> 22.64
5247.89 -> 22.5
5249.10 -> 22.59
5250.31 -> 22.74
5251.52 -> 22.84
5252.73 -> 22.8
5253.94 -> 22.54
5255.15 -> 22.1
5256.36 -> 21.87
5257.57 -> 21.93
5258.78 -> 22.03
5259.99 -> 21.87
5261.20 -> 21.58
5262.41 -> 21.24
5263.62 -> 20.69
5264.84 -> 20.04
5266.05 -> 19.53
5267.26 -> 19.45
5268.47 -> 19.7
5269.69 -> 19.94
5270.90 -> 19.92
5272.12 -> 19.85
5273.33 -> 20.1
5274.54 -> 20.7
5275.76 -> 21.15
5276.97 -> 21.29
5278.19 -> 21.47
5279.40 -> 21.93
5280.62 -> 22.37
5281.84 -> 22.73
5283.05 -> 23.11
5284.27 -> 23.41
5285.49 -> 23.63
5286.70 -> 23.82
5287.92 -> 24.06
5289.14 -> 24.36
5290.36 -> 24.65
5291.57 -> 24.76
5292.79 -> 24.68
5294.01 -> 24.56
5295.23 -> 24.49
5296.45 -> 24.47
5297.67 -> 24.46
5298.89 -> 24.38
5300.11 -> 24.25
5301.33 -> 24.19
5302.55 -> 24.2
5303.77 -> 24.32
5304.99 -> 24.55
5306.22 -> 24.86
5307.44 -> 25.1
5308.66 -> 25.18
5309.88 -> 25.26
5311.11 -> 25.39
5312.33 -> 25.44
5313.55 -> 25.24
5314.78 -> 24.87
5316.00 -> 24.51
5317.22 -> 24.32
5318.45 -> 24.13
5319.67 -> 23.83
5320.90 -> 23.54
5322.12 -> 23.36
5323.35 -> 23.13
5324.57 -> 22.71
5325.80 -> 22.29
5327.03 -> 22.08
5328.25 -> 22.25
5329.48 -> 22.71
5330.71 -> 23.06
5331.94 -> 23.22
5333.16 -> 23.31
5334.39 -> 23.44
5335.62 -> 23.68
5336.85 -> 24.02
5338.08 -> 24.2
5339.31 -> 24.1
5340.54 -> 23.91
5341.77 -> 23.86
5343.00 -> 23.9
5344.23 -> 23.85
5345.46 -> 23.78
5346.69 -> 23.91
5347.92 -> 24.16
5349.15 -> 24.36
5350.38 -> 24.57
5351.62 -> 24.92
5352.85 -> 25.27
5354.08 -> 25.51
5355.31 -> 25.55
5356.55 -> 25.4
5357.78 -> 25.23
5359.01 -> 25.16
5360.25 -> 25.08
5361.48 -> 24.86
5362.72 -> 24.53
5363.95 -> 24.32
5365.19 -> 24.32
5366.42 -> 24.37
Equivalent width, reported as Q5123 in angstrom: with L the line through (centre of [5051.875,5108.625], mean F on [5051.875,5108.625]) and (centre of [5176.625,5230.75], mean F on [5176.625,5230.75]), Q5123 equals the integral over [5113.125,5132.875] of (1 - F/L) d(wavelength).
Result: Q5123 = 0.7 angstrom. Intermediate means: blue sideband 20.9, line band 20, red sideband 20.2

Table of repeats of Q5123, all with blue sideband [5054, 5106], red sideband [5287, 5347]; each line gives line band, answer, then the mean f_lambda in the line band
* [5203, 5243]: 1.7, 21.9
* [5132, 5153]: 2.1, 19.6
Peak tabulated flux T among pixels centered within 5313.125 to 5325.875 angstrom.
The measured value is 25.24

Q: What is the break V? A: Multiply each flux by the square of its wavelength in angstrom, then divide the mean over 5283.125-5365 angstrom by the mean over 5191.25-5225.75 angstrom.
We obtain 1.2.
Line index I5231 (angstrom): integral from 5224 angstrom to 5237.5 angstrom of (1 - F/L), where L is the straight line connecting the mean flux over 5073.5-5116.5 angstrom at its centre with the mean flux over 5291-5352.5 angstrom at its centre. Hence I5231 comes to 0.4 angstrom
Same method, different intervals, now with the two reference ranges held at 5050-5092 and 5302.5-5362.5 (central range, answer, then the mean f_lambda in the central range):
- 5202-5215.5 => 1.24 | 20.7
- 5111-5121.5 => 0.27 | 21.1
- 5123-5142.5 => 2.20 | 19.4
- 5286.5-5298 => -0.35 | 24.4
